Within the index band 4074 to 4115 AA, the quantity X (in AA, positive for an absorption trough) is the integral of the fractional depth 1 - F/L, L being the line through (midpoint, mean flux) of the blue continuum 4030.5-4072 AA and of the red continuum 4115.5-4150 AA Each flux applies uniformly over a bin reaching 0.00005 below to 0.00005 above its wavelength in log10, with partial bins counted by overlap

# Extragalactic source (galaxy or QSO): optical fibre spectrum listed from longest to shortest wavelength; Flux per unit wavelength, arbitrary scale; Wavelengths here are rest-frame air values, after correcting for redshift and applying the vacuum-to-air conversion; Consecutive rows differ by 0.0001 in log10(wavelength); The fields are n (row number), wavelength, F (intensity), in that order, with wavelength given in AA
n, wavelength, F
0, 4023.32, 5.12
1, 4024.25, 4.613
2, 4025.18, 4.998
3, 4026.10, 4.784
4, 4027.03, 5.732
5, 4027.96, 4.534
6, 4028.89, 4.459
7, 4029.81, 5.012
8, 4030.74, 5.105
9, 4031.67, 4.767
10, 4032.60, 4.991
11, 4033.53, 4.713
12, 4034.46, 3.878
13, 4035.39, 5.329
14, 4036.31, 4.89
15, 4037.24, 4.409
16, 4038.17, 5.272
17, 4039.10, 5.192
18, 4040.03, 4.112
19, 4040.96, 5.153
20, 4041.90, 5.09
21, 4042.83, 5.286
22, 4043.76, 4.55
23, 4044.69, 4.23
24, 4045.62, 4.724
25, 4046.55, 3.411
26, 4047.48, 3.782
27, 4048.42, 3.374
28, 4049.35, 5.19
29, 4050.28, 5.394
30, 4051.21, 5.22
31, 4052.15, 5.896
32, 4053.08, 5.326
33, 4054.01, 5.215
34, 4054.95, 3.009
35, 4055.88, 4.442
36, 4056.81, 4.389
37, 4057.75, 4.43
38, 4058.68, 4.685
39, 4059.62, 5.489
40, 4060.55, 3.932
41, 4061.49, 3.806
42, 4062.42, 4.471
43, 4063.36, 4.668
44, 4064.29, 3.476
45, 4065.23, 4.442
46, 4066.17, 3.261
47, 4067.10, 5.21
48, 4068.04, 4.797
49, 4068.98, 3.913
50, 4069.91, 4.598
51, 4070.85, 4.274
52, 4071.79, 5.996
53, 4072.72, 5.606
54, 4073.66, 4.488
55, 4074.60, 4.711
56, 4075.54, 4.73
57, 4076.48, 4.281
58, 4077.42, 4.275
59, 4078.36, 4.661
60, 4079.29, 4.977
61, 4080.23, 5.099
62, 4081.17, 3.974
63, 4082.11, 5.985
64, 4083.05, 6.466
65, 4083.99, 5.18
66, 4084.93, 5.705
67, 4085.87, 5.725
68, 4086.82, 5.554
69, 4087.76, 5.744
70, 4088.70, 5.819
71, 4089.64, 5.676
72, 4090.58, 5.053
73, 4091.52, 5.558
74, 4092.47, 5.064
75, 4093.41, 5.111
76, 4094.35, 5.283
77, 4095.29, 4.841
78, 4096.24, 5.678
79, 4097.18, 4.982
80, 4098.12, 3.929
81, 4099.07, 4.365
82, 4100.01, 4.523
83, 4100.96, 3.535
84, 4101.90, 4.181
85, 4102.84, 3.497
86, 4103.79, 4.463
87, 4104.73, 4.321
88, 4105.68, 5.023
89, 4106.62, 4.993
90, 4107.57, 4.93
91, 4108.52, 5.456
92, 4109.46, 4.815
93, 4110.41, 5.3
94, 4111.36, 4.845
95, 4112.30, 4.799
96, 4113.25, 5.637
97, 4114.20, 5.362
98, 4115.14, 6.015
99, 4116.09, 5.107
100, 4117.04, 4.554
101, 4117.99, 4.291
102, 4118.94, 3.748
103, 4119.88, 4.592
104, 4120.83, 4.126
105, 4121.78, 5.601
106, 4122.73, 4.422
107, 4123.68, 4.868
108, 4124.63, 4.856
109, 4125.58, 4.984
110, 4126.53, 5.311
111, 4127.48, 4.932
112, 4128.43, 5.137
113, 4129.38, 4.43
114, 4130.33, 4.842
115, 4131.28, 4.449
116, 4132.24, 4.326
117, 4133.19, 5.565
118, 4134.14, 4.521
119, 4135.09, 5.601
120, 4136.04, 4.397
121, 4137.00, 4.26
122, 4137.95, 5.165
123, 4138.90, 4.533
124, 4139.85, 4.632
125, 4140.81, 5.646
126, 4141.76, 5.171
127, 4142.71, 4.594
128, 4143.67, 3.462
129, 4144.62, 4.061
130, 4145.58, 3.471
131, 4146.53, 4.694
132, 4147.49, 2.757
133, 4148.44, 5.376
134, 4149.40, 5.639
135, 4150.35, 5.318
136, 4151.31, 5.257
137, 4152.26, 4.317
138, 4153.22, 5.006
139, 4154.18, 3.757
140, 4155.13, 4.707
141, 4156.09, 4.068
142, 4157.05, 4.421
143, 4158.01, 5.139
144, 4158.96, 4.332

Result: -3.03 AA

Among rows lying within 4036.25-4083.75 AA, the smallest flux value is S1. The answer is 3.009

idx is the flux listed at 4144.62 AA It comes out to 4.061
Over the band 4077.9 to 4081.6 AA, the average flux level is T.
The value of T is 4.7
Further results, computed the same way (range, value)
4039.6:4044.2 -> 4.84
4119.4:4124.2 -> 4.72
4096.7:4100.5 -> 4.45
